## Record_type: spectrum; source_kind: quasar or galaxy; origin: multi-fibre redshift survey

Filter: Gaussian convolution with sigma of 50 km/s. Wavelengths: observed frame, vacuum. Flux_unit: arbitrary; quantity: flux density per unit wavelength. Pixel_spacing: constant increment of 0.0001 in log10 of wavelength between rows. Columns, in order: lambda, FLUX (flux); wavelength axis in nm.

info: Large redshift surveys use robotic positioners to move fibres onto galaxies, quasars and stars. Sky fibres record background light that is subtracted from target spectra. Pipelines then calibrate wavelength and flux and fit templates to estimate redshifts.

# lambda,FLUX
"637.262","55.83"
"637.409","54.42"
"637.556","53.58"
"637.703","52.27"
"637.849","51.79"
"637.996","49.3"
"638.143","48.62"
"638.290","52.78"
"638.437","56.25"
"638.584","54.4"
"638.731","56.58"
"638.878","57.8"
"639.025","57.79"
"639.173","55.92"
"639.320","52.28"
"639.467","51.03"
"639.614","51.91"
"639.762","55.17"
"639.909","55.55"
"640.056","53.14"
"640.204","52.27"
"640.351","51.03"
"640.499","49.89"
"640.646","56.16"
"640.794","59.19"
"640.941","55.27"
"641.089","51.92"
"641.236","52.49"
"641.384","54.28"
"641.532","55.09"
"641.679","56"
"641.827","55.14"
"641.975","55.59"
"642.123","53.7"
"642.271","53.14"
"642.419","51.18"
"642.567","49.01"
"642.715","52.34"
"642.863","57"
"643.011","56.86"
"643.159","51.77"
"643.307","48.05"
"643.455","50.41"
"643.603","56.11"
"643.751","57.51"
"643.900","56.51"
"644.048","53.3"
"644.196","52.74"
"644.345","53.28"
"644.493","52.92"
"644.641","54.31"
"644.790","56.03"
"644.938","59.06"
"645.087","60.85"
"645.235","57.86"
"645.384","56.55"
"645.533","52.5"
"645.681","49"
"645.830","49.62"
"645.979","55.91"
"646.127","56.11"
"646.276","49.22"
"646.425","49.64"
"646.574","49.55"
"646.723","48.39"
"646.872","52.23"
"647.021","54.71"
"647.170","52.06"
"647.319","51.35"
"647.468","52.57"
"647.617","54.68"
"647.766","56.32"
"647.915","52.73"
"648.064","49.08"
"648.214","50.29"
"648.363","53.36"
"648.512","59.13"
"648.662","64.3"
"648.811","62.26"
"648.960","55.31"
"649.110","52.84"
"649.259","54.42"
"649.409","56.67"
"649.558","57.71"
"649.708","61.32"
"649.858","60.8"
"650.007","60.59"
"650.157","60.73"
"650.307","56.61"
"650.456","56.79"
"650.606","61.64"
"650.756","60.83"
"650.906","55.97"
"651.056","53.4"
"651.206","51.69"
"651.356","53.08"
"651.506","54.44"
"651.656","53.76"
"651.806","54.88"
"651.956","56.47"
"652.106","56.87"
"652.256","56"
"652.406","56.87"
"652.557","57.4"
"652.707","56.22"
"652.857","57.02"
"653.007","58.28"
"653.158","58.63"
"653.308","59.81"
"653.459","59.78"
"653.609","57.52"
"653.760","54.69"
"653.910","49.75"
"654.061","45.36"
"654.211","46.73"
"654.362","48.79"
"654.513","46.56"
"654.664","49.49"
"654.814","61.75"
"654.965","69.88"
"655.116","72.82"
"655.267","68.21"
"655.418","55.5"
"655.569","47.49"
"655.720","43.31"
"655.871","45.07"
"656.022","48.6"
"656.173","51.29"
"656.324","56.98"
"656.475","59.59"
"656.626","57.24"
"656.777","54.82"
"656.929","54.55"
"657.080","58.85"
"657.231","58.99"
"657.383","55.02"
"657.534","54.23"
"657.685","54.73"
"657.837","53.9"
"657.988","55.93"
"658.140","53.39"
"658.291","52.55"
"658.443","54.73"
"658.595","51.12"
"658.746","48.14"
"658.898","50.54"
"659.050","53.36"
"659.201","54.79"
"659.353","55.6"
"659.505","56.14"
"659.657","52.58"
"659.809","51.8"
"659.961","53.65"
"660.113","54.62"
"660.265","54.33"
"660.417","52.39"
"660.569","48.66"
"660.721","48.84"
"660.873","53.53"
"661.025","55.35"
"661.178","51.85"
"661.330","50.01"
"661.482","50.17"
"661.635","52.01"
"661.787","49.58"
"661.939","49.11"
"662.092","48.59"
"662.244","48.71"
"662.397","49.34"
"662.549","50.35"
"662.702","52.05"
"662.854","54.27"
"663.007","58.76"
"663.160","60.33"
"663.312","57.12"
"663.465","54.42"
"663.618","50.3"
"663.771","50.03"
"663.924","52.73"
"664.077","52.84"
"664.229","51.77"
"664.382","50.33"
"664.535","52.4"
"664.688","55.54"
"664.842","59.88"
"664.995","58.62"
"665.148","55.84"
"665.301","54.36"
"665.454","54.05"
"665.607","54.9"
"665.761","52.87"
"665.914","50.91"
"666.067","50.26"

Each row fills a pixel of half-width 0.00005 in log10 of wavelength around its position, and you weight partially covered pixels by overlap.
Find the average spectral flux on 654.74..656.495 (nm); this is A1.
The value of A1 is 56.6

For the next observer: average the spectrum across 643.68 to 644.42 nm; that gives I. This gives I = 54.6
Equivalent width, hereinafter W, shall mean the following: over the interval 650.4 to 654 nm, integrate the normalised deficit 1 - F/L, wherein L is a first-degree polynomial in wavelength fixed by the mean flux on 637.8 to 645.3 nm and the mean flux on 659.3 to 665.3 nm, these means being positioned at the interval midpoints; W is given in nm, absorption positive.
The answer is -0.19 nm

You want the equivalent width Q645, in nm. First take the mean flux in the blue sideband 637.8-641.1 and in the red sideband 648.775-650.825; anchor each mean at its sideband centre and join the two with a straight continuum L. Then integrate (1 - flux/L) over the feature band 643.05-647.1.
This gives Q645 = 0.199 nm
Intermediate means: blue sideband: 53.8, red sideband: 58.4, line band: 53.5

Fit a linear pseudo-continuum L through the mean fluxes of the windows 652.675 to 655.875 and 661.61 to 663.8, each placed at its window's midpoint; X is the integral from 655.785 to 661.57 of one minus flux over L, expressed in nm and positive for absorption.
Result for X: 0.05 nm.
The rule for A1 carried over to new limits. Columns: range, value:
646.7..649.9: 55.2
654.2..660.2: 54.4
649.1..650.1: 58.1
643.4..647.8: 53.7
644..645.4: 55.7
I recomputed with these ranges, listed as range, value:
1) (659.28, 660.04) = 53.9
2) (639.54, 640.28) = 53.6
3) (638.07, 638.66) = 53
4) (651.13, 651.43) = 52.4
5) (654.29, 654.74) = 48.3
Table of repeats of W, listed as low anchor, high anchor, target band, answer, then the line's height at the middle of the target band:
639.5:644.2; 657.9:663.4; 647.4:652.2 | -0.27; 53.3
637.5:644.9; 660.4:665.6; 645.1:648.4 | 0.06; 53.5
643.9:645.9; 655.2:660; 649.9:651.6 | -0.09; 54.2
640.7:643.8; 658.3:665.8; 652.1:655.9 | -0.15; 53.3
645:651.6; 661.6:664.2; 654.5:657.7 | -0.13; 53.7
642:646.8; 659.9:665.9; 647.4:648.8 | -0.05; 53.4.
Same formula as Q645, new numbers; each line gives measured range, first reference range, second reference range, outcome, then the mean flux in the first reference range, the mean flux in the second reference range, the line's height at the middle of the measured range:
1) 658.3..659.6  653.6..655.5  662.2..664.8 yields 0.035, 55.8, 53.1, 54.5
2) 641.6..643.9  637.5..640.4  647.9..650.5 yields 0.047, 53.5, 57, 54.8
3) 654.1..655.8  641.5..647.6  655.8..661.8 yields -0.061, 53.5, 53.3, 53.4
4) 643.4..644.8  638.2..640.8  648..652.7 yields 0.024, 54.2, 56.6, 55.2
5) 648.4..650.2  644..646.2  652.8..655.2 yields -0.109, 54.7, 56.1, 55.4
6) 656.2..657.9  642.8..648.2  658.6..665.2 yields -0.101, 53.5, 52.8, 53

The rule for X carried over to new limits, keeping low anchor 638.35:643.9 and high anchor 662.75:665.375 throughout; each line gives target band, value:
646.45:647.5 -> 0.05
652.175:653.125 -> -0.05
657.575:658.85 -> 0.03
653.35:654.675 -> 0.08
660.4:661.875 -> 0.09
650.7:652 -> -0.01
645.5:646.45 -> 0.04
